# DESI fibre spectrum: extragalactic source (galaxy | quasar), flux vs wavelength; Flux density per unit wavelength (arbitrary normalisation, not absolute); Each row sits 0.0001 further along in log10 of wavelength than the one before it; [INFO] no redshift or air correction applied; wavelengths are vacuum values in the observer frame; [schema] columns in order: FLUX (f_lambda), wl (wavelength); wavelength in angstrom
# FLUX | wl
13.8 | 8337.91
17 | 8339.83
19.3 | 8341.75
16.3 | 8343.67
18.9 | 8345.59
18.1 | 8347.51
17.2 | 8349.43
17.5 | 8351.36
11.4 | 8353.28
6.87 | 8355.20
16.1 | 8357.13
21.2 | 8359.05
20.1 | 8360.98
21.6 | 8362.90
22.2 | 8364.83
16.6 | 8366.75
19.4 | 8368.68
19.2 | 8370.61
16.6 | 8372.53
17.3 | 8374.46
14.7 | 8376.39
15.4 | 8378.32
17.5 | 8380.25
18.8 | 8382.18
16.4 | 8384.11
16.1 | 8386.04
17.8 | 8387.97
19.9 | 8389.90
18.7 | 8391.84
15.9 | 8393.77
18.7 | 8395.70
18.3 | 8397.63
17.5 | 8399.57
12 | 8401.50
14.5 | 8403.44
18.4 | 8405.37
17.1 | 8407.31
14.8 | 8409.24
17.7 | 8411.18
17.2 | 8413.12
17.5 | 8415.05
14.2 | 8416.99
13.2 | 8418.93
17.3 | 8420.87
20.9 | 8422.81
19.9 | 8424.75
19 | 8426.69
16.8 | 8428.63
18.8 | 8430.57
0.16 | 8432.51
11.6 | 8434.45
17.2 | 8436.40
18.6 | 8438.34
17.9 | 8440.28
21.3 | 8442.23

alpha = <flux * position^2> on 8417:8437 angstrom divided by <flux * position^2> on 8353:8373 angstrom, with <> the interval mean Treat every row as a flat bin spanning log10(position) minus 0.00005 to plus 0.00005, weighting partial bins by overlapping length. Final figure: 0.89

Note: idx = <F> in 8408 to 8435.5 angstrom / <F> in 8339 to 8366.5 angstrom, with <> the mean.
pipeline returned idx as 0.90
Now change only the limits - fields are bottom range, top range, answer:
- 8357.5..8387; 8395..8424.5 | 0.92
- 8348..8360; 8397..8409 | 1.07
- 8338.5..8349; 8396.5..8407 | 0.91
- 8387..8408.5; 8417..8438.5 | 0.91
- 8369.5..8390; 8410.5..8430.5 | 1.02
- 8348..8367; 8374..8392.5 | 1.01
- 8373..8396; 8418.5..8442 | 0.94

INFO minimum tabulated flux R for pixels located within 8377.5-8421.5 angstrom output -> 12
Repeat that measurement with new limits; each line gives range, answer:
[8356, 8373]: 16.1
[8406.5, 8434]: 0.16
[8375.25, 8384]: 14.7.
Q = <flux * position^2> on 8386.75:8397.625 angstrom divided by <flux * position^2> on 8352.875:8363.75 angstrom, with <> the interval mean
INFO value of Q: 1.12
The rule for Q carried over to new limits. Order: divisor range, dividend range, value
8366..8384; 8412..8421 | 0.92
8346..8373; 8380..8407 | 0.99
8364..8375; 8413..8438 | 0.86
